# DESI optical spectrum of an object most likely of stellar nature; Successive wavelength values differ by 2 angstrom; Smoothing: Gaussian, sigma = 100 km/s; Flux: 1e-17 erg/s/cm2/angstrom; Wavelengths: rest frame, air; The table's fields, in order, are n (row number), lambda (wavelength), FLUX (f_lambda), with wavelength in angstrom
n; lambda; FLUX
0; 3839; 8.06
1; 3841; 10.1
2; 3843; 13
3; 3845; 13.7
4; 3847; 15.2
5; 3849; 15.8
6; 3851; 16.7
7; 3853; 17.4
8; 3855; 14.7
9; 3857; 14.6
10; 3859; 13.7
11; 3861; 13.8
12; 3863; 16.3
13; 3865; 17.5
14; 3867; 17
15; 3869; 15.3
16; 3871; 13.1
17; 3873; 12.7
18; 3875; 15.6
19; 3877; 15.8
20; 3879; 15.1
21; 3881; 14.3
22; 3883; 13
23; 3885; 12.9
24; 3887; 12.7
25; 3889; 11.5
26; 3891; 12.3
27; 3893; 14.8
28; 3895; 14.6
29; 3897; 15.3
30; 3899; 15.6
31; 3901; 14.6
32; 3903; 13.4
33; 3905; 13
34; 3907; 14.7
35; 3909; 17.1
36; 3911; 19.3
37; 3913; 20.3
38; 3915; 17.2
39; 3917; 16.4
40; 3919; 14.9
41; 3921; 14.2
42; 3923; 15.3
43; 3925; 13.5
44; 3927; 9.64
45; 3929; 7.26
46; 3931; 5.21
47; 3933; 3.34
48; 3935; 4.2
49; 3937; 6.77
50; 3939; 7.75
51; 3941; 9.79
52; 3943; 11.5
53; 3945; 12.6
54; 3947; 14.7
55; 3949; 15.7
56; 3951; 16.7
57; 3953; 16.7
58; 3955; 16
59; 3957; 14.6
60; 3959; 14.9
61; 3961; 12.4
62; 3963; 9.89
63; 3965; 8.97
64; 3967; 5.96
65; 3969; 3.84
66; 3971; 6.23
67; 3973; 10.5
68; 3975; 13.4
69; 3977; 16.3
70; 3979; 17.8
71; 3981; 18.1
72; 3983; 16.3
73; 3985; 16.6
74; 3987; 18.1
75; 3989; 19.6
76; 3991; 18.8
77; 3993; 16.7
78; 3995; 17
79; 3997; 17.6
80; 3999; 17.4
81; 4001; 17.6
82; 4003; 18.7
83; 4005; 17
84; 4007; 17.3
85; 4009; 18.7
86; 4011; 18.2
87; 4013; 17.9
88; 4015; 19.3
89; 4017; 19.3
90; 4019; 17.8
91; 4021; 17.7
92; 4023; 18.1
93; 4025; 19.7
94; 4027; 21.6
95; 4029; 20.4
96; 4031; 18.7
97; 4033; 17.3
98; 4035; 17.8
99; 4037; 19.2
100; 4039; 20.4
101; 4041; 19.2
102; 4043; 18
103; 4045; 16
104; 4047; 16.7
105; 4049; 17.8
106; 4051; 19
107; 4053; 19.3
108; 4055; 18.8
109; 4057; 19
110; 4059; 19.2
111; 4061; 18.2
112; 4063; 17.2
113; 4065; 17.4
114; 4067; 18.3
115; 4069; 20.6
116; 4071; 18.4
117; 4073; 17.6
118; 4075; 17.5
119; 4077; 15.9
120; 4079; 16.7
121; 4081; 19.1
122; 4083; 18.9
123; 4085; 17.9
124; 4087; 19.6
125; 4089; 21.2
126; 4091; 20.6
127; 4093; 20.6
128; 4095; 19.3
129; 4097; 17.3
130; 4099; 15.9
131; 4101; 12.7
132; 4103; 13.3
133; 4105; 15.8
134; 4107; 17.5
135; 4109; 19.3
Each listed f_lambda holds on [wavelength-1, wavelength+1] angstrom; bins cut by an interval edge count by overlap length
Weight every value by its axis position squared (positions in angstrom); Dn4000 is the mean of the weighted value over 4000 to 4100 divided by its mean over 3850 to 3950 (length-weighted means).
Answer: 1.47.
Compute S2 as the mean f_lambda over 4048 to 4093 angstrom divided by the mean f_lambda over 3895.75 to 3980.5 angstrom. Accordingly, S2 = 1.48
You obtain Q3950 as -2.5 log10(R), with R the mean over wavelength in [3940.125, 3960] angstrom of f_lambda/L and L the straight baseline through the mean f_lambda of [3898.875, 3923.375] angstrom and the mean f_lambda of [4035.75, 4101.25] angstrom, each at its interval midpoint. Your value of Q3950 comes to 0.15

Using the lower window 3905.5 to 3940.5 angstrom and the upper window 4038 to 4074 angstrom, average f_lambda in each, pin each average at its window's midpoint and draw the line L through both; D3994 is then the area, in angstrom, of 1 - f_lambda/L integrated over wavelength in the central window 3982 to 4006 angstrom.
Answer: -3.3 angstrom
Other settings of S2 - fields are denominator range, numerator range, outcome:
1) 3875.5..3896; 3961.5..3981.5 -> 0.80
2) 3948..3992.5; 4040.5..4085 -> 1.29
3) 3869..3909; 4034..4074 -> 1.31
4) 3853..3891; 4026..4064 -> 1.29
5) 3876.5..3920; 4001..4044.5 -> 1.25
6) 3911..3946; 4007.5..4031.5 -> 1.66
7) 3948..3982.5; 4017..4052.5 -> 1.44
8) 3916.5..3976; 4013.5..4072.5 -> 1.68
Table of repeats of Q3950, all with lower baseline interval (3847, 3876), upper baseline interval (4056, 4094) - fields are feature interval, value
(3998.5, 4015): -0.02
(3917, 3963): 0.37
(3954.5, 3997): 0.22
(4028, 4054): -0.02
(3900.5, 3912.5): 0.03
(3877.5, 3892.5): 0.18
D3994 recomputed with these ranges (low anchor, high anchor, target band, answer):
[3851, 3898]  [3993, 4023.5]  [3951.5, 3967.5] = 3.8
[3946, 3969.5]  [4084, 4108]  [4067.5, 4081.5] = -0.9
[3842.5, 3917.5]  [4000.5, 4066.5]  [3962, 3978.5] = 7.2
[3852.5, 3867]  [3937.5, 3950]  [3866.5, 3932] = -2.0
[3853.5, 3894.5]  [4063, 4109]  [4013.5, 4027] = -1.7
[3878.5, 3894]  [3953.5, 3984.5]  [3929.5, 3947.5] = 6.4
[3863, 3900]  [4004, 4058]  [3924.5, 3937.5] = 7.3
